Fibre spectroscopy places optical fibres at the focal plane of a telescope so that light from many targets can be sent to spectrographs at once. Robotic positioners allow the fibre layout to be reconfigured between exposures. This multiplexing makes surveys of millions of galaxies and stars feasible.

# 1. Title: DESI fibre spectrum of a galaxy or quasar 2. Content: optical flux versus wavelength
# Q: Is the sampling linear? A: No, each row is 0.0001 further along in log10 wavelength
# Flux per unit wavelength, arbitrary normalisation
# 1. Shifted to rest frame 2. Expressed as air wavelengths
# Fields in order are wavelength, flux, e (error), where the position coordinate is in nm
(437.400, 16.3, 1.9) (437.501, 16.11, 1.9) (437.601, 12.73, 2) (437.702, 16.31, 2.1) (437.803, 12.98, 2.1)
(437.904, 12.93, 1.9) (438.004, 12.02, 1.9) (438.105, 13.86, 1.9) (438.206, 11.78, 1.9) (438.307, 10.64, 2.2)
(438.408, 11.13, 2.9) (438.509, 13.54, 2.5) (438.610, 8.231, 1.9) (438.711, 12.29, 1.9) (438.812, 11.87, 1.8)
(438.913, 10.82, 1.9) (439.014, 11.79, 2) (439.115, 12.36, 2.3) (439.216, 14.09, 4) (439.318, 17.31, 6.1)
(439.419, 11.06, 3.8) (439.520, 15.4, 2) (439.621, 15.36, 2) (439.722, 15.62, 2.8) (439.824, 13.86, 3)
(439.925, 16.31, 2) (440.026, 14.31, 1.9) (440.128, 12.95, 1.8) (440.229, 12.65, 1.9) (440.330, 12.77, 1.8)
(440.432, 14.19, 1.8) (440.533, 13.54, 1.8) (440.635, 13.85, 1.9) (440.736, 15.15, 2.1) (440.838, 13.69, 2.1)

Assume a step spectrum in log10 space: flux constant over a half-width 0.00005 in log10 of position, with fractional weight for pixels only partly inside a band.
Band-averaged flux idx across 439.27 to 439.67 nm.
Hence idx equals 14.8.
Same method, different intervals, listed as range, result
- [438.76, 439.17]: 11.7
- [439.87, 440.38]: 13.8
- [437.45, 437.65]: 14.5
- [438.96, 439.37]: 13.8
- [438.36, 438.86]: 11.4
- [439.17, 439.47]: 14.1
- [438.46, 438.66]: 10.9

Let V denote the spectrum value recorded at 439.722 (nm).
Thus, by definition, 15.62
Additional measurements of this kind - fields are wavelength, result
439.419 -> 11.06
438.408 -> 11.13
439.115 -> 12.36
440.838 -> 13.69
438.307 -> 10.64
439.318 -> 17.31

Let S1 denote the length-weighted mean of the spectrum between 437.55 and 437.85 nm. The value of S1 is 14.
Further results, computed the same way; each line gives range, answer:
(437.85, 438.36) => 12.3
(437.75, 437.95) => 13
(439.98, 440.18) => 13.6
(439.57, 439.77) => 15.5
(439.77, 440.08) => 14.8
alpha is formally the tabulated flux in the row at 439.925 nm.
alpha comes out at 16.31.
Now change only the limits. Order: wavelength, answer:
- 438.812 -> 11.87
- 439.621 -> 15.36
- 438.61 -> 8.231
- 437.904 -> 12.93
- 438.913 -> 10.82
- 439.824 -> 13.86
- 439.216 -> 14.09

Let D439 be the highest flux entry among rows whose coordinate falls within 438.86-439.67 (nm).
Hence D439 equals 17.31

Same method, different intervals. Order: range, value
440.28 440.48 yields 14.19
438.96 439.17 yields 12.36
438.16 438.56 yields 13.54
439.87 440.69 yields 16.31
